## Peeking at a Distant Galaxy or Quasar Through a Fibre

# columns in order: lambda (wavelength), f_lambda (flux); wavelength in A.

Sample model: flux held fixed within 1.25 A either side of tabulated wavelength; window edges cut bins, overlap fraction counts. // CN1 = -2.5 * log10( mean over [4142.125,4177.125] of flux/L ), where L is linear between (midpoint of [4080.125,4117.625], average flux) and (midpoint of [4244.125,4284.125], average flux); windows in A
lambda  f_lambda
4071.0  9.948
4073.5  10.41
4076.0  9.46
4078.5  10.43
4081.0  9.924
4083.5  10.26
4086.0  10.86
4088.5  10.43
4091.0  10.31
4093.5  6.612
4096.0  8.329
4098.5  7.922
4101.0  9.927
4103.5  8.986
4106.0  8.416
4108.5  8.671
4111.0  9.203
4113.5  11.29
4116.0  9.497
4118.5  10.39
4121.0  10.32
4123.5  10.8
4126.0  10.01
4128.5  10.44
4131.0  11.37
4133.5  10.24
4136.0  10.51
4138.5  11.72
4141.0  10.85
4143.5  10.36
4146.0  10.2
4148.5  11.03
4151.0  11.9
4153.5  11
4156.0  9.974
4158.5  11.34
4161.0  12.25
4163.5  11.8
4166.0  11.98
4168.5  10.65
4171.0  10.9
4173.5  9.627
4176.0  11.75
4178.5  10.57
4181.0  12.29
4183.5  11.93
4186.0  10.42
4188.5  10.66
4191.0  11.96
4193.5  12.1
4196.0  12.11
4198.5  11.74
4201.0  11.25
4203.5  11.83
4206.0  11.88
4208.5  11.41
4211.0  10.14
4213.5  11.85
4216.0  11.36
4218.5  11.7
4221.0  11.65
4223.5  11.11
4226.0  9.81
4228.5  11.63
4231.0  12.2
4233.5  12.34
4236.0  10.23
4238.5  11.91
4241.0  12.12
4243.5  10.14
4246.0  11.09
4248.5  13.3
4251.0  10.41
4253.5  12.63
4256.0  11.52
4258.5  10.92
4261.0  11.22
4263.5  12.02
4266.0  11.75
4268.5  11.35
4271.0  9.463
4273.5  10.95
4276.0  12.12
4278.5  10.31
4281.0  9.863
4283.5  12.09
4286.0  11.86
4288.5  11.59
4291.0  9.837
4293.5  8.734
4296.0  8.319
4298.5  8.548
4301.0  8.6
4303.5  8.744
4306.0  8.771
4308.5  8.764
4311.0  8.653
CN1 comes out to -0.10 mag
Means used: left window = 9.38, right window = 11.3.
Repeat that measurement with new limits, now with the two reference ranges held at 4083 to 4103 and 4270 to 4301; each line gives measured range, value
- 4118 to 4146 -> -0.12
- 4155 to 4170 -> -0.18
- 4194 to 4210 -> -0.19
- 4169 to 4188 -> -0.14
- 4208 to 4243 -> -0.14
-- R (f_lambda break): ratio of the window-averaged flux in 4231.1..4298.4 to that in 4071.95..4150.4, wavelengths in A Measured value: 1.11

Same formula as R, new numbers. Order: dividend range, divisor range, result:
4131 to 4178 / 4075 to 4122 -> 1.15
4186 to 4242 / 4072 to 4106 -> 1.21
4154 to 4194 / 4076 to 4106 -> 1.19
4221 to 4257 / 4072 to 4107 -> 1.21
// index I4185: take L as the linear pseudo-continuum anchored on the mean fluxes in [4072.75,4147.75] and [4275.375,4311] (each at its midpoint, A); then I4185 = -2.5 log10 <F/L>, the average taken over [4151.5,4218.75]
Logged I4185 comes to -0.151 mag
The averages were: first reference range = 9.94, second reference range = 9.79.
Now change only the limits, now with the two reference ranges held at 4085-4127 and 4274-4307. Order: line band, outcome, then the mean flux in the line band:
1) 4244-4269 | -0.17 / 11.6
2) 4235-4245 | -0.13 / 11.1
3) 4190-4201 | -0.22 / 11.9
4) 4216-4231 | -0.15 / 11.3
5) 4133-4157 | -0.13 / 10.8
